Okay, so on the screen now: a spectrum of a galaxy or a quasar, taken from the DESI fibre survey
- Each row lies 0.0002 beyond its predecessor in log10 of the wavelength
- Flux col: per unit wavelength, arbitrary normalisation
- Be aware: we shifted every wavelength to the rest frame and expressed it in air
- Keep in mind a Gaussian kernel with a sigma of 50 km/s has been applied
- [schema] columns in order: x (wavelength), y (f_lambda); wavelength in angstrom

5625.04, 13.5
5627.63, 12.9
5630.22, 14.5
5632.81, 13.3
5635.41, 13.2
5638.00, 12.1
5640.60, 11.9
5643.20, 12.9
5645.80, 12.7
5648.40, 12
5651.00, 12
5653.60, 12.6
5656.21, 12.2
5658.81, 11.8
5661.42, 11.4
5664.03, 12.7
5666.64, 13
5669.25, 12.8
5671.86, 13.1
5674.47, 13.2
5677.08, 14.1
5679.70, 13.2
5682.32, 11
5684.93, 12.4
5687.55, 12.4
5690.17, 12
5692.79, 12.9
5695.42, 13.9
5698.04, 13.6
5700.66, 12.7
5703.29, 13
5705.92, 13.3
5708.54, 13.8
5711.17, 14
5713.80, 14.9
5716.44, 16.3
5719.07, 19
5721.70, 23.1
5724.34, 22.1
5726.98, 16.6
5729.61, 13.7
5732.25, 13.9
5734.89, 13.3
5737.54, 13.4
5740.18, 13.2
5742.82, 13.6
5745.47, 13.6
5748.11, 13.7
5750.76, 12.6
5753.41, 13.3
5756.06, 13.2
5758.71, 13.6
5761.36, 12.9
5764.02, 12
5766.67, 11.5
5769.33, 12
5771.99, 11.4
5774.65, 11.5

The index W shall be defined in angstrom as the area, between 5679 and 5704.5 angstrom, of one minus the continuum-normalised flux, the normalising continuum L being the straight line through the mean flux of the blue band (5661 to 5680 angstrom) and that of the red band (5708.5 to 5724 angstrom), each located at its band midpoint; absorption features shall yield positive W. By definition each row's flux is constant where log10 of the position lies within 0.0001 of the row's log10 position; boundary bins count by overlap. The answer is 4.0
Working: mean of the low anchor 13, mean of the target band 12.7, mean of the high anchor 17.4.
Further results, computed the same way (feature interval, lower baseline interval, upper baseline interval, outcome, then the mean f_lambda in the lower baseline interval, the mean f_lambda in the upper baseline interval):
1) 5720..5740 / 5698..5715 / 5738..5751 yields -4.36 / 13.6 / 13.4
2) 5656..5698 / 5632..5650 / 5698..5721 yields 3.23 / 12.6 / 14.8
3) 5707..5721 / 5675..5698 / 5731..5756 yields -3.00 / 12.8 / 13.4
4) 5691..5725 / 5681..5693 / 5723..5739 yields -4.00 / 12.1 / 15.5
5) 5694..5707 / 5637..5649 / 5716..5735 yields 2.17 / 12.3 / 17.5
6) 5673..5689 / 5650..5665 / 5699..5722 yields 0.89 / 12.1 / 15.2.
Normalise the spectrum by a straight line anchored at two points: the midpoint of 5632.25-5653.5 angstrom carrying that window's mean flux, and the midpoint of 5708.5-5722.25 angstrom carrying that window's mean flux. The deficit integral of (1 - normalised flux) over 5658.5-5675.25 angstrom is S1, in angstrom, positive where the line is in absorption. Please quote 1.6 angstrom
